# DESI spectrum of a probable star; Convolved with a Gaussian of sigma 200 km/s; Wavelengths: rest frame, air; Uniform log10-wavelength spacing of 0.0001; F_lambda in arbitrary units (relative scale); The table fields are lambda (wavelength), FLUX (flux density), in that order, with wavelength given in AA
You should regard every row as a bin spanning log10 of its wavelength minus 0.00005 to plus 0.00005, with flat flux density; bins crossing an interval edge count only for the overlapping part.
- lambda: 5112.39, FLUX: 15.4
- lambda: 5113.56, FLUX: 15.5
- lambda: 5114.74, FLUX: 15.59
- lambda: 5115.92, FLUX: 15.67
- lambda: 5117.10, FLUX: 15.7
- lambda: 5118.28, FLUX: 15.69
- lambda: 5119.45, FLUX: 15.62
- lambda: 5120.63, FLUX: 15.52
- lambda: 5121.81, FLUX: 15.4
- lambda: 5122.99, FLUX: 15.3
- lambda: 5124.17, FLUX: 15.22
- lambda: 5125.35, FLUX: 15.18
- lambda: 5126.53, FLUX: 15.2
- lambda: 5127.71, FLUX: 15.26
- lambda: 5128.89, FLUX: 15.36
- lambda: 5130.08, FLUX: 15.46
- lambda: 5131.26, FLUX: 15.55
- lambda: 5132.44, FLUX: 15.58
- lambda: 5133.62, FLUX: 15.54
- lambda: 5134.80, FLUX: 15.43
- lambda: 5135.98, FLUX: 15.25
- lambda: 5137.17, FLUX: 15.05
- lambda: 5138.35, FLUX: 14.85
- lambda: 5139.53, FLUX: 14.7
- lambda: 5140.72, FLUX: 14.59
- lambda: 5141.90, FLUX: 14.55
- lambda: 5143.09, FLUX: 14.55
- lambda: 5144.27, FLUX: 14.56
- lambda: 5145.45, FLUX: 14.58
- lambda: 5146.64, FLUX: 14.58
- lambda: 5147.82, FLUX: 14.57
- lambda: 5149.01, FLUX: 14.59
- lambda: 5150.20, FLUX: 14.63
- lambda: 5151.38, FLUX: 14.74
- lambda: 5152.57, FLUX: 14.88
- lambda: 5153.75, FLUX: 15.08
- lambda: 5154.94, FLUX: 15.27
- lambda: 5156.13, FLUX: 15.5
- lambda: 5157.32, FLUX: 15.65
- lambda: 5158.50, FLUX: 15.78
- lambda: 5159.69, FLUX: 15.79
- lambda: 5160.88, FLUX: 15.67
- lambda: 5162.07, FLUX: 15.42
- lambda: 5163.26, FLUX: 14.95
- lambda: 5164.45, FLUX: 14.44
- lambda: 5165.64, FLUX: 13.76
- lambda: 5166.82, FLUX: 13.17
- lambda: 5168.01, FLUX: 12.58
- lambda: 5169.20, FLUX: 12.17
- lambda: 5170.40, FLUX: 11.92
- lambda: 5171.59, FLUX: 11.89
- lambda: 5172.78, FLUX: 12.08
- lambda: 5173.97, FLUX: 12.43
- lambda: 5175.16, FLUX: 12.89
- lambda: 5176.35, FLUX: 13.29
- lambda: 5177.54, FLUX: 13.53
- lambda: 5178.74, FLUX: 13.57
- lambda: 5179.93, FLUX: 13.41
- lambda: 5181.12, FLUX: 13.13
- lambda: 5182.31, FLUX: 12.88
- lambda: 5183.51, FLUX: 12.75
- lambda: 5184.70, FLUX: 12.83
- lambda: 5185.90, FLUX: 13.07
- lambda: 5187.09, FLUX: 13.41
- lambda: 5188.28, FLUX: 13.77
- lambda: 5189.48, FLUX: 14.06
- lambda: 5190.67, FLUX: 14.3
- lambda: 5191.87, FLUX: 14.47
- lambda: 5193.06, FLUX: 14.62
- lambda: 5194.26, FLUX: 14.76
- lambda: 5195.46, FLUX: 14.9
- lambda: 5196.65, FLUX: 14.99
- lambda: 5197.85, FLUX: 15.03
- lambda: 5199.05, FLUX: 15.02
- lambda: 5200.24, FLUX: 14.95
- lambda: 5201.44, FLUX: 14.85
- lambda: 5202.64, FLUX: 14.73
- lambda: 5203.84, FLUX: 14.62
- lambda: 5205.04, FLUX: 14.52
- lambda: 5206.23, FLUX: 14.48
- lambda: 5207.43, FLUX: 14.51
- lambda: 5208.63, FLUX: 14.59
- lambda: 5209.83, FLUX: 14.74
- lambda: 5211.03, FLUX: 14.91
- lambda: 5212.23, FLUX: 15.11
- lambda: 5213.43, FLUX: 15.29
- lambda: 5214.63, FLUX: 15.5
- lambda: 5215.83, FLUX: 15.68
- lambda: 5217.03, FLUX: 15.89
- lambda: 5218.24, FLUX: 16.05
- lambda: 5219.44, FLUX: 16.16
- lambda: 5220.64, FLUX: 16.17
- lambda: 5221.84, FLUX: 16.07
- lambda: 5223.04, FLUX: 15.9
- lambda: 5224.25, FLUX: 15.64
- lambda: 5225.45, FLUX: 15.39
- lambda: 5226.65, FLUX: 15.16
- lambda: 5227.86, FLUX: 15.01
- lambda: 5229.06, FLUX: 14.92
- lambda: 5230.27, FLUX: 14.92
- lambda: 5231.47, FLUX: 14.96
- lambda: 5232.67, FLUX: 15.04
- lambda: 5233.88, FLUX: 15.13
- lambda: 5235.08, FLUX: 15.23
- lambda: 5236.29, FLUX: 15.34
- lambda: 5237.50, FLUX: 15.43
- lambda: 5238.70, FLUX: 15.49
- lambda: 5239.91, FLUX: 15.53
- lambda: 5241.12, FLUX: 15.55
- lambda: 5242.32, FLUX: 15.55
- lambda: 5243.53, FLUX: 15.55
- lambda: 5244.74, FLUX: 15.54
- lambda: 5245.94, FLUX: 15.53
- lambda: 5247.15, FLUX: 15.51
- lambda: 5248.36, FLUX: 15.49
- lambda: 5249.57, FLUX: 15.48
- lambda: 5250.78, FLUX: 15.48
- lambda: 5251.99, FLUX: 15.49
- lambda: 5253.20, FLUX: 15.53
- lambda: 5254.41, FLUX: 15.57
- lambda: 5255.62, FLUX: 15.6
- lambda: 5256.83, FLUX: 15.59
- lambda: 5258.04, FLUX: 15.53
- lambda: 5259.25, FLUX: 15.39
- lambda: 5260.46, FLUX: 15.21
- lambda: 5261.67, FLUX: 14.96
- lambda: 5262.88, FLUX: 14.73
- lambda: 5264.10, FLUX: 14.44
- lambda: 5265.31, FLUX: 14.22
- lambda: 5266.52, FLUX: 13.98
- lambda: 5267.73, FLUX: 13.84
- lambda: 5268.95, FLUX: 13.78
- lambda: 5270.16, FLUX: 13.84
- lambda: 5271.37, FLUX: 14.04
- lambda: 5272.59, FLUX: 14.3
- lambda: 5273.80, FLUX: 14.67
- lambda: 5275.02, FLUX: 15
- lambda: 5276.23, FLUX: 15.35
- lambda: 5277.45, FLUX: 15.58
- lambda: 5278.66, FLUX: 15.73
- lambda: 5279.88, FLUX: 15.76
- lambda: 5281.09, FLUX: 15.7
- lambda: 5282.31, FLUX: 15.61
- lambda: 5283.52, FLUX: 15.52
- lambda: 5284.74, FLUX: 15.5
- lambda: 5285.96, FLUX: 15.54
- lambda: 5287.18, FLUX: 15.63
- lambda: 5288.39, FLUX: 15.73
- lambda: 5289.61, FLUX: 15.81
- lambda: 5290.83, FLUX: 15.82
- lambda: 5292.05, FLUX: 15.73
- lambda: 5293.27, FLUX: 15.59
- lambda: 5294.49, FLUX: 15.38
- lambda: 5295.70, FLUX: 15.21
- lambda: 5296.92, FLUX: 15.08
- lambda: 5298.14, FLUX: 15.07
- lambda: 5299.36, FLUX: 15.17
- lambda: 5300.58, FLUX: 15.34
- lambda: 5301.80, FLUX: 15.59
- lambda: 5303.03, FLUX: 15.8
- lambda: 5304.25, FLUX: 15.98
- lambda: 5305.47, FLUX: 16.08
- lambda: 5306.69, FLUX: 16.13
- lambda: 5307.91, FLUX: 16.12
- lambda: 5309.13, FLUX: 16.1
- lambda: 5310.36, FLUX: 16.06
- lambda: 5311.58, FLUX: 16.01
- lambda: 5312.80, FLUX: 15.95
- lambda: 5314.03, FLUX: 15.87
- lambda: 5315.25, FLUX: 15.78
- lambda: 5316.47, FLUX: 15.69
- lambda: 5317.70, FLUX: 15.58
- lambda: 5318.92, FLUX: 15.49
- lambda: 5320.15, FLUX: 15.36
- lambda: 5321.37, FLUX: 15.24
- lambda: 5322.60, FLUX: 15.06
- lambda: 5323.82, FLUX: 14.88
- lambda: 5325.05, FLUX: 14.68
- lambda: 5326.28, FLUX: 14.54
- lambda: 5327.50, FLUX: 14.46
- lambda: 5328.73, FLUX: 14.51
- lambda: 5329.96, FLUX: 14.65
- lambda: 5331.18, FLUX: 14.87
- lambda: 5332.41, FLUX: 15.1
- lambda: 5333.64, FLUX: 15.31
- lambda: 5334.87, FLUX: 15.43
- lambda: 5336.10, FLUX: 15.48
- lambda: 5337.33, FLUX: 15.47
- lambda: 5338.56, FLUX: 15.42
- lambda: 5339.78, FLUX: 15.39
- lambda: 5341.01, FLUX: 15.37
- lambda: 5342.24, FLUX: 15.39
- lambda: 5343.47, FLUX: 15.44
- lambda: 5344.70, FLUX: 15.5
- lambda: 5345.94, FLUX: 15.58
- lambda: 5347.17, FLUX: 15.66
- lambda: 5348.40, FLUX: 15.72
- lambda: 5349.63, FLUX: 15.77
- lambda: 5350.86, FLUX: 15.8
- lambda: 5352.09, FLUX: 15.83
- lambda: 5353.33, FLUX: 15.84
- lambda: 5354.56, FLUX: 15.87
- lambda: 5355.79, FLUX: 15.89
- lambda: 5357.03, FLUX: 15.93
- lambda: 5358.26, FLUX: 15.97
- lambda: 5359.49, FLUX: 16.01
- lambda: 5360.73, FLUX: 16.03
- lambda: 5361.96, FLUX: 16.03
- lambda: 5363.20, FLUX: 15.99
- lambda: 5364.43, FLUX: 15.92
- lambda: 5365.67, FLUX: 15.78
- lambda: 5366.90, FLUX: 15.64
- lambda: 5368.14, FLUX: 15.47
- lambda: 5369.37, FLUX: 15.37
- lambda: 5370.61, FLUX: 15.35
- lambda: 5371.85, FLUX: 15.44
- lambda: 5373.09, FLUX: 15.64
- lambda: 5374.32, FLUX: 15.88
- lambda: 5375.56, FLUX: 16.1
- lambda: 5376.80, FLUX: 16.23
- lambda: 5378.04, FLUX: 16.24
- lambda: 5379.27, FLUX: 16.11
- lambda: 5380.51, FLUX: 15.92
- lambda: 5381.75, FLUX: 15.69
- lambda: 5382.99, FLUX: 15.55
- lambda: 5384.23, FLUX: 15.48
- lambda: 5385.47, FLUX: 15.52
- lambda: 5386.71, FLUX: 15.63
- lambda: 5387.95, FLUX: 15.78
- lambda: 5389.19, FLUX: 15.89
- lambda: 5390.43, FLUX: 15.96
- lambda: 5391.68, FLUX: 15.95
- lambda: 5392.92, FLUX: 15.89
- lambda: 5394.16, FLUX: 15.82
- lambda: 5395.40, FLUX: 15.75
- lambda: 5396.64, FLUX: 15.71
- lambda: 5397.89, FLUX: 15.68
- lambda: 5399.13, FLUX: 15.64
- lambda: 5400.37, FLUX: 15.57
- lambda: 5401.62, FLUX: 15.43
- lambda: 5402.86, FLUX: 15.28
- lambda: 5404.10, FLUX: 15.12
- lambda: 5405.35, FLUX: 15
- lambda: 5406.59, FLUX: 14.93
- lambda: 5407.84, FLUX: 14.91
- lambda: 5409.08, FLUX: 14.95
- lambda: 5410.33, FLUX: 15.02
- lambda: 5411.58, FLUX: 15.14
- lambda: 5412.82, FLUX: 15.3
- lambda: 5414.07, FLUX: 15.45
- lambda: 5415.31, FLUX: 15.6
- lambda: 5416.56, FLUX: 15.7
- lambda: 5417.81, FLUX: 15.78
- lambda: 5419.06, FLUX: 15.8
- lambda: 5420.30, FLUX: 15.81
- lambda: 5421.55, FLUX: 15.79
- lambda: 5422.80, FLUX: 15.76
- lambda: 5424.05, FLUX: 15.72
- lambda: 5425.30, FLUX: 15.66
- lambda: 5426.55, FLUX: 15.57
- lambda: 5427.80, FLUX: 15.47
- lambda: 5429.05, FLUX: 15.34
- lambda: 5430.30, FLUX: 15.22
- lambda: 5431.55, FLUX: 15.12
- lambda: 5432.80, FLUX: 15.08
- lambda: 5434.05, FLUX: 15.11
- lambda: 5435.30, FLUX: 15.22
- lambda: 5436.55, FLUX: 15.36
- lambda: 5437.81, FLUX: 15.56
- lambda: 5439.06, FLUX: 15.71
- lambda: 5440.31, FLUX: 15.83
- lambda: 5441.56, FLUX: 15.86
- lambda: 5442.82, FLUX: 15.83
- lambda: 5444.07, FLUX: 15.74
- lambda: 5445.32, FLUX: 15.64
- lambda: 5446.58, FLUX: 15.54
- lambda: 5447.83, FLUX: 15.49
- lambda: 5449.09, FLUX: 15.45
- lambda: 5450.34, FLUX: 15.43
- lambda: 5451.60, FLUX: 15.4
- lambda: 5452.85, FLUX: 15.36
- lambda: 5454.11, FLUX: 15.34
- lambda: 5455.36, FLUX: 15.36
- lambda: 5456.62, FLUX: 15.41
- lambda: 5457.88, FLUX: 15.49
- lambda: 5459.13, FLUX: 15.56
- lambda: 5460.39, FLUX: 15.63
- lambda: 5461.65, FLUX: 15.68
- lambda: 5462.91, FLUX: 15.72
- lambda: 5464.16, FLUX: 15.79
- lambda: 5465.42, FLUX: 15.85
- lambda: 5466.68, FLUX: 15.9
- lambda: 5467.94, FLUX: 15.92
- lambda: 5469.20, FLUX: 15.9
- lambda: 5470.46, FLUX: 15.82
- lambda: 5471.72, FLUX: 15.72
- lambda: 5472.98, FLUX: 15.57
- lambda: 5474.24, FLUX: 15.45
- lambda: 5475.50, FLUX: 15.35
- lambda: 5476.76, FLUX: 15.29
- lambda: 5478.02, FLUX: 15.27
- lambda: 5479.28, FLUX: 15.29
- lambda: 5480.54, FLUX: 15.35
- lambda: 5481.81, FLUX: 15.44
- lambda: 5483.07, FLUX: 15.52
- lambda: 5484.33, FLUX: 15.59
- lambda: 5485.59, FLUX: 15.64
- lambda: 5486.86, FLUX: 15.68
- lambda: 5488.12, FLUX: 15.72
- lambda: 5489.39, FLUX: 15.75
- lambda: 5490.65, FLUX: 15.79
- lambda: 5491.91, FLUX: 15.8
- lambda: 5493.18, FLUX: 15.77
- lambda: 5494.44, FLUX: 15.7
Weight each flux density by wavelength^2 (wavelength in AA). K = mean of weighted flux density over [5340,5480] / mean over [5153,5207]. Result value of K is 1.2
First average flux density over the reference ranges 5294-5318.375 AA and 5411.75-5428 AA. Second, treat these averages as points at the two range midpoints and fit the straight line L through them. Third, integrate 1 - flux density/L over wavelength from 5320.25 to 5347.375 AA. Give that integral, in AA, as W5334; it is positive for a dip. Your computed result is 0.9 AA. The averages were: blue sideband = 15.7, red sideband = 15.6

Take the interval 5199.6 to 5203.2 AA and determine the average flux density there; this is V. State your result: 14.9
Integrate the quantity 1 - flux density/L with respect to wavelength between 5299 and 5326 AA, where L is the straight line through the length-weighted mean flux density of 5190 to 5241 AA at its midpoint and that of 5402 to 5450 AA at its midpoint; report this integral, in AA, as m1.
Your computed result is -0.6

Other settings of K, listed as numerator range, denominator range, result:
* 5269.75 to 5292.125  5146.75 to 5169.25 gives 1.09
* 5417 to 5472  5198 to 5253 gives 1.11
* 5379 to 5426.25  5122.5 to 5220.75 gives 1.17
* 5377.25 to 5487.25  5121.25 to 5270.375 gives 1.15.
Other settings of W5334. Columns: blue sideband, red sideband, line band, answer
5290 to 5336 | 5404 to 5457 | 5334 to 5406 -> -1.21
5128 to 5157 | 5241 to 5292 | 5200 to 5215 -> 0.28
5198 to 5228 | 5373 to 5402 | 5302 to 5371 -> 0.31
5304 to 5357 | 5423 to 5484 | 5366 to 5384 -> -0.28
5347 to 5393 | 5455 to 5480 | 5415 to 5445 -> 0.22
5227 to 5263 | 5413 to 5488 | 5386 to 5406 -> -0.16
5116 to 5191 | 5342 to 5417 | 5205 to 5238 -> -1.11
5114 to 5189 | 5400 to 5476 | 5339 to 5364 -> -0.93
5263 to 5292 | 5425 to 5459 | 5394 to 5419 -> -0.03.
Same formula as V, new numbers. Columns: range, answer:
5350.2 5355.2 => 15.8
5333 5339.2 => 15.4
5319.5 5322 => 15.3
